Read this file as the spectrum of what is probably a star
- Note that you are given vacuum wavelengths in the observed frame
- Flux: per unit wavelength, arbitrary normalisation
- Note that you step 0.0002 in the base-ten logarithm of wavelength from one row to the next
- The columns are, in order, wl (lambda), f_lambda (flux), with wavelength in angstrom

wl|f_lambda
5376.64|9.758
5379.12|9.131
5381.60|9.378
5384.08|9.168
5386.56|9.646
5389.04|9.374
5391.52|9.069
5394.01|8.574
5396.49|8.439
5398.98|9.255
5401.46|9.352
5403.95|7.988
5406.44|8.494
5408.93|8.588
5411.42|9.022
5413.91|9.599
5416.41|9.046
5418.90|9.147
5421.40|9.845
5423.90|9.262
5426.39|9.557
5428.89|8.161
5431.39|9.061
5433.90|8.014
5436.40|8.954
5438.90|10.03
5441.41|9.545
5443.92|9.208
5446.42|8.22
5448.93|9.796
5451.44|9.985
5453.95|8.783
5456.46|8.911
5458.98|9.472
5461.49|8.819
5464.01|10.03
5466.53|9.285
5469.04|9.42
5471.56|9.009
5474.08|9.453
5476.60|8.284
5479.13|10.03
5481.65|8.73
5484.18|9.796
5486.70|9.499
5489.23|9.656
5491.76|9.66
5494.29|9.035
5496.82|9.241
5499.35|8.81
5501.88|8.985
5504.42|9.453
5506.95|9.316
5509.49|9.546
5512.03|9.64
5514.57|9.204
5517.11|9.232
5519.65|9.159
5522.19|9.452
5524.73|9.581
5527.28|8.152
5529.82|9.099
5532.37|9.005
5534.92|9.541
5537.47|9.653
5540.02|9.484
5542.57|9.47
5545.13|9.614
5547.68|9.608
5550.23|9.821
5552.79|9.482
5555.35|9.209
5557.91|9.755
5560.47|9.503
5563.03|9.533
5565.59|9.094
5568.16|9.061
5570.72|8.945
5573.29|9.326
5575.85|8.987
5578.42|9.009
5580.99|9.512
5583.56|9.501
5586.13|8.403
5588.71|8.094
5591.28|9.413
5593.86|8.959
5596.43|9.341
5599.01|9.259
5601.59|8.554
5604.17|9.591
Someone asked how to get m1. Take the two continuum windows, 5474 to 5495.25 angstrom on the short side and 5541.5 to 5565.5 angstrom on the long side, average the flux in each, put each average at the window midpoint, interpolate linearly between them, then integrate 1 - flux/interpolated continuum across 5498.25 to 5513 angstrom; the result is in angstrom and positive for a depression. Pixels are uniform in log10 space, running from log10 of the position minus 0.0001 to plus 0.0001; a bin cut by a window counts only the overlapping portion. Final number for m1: 0.2 angstrom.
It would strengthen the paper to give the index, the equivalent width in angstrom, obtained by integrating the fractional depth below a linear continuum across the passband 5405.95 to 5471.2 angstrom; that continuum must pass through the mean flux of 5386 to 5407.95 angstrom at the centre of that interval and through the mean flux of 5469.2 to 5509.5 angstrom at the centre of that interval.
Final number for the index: -0.8 angstrom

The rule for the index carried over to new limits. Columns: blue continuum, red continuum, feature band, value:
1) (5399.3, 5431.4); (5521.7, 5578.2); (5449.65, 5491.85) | -0.90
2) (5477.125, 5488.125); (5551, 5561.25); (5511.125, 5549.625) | 0.57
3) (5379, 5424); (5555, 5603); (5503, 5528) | -0.52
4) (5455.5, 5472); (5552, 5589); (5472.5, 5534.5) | 0.01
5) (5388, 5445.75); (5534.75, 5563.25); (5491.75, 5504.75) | 0.30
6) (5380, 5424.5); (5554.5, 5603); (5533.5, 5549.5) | -0.79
